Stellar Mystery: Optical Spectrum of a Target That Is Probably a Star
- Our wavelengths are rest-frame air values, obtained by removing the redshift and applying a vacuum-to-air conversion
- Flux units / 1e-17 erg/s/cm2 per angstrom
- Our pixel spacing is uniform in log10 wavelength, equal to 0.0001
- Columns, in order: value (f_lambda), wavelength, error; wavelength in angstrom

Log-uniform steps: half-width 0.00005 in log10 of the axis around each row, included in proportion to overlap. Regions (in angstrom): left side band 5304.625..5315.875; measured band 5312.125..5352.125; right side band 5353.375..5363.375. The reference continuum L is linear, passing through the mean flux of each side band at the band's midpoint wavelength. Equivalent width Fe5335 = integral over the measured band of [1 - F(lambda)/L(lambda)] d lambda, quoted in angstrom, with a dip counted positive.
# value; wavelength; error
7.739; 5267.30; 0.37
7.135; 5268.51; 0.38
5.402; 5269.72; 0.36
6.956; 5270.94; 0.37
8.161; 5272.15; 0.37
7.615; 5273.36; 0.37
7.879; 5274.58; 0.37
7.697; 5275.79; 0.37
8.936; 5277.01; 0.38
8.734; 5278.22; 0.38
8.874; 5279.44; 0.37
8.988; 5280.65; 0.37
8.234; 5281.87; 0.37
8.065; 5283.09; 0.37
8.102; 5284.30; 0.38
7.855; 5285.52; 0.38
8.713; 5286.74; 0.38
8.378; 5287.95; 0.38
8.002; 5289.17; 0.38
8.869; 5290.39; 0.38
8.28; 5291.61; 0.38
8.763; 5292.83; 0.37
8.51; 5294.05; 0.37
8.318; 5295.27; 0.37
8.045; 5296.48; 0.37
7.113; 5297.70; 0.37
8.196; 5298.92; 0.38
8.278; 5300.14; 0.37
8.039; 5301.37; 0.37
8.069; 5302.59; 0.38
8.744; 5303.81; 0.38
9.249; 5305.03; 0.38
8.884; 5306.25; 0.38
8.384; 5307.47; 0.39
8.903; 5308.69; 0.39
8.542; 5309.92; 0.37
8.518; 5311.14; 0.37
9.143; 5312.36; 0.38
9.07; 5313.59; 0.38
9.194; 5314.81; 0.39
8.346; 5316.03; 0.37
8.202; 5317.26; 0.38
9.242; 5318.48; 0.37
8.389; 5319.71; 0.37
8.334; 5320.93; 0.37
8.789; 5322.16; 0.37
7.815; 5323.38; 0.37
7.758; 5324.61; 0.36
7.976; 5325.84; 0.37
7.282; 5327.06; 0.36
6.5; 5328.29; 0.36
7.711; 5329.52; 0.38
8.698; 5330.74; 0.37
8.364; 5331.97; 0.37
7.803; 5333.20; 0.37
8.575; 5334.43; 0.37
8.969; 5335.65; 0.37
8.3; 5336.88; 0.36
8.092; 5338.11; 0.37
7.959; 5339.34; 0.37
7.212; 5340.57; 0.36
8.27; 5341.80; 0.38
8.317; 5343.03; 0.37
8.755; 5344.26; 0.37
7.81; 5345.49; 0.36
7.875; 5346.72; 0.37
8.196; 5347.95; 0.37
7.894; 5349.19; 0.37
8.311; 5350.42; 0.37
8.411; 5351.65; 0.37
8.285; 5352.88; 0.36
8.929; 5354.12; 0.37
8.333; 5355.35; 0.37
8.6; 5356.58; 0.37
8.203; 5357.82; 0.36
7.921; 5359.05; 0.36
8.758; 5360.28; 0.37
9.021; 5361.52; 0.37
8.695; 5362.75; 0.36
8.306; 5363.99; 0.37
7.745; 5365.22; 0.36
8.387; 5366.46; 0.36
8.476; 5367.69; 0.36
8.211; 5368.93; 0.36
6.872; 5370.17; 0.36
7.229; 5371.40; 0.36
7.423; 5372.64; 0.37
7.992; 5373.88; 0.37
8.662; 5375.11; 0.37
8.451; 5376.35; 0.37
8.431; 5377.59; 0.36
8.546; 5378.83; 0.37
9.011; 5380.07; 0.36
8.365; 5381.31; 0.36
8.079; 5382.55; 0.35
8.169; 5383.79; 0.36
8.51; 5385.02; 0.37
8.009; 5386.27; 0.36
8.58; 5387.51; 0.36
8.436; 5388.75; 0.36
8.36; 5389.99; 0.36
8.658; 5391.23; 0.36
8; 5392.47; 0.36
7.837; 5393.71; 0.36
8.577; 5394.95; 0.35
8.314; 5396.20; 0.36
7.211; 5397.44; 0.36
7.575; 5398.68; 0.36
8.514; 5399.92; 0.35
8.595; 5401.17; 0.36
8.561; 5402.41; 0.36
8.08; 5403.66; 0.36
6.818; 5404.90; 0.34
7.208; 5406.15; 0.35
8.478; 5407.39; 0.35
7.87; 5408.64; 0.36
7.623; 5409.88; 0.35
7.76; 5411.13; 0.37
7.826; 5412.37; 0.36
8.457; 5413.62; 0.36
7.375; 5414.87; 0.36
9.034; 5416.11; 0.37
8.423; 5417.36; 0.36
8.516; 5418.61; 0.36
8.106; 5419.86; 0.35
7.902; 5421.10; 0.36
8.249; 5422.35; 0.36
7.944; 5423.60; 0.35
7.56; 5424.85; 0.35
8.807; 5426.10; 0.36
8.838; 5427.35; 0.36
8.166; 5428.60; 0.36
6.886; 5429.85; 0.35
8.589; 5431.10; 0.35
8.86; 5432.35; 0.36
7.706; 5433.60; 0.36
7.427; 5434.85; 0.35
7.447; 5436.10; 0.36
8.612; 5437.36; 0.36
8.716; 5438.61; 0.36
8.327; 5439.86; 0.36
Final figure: 2.3 angstrom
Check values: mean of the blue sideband 8.85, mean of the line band 8.22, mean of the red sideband 8.55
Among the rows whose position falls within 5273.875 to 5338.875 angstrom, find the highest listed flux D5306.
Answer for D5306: 9.249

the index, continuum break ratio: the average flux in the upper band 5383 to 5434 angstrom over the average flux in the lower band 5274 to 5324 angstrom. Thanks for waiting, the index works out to 0.96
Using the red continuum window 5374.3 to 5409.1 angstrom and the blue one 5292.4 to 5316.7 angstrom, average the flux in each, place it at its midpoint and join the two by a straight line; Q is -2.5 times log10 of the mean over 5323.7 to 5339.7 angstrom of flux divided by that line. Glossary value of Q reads 0.06 mag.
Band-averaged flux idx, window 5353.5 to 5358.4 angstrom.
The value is 8.51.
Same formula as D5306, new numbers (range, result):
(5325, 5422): 9.034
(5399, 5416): 8.595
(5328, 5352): 8.969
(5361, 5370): 9.021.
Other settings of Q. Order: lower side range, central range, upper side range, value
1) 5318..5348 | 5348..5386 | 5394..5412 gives -0.03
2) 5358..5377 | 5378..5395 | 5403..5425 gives -0.04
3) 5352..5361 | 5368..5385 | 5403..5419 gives 0.02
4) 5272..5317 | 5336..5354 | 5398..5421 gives 0.01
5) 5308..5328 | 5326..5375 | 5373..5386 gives 0.04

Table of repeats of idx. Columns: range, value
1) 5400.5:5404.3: 8.39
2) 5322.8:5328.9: 7.46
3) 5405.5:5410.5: 7.79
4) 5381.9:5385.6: 8.27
